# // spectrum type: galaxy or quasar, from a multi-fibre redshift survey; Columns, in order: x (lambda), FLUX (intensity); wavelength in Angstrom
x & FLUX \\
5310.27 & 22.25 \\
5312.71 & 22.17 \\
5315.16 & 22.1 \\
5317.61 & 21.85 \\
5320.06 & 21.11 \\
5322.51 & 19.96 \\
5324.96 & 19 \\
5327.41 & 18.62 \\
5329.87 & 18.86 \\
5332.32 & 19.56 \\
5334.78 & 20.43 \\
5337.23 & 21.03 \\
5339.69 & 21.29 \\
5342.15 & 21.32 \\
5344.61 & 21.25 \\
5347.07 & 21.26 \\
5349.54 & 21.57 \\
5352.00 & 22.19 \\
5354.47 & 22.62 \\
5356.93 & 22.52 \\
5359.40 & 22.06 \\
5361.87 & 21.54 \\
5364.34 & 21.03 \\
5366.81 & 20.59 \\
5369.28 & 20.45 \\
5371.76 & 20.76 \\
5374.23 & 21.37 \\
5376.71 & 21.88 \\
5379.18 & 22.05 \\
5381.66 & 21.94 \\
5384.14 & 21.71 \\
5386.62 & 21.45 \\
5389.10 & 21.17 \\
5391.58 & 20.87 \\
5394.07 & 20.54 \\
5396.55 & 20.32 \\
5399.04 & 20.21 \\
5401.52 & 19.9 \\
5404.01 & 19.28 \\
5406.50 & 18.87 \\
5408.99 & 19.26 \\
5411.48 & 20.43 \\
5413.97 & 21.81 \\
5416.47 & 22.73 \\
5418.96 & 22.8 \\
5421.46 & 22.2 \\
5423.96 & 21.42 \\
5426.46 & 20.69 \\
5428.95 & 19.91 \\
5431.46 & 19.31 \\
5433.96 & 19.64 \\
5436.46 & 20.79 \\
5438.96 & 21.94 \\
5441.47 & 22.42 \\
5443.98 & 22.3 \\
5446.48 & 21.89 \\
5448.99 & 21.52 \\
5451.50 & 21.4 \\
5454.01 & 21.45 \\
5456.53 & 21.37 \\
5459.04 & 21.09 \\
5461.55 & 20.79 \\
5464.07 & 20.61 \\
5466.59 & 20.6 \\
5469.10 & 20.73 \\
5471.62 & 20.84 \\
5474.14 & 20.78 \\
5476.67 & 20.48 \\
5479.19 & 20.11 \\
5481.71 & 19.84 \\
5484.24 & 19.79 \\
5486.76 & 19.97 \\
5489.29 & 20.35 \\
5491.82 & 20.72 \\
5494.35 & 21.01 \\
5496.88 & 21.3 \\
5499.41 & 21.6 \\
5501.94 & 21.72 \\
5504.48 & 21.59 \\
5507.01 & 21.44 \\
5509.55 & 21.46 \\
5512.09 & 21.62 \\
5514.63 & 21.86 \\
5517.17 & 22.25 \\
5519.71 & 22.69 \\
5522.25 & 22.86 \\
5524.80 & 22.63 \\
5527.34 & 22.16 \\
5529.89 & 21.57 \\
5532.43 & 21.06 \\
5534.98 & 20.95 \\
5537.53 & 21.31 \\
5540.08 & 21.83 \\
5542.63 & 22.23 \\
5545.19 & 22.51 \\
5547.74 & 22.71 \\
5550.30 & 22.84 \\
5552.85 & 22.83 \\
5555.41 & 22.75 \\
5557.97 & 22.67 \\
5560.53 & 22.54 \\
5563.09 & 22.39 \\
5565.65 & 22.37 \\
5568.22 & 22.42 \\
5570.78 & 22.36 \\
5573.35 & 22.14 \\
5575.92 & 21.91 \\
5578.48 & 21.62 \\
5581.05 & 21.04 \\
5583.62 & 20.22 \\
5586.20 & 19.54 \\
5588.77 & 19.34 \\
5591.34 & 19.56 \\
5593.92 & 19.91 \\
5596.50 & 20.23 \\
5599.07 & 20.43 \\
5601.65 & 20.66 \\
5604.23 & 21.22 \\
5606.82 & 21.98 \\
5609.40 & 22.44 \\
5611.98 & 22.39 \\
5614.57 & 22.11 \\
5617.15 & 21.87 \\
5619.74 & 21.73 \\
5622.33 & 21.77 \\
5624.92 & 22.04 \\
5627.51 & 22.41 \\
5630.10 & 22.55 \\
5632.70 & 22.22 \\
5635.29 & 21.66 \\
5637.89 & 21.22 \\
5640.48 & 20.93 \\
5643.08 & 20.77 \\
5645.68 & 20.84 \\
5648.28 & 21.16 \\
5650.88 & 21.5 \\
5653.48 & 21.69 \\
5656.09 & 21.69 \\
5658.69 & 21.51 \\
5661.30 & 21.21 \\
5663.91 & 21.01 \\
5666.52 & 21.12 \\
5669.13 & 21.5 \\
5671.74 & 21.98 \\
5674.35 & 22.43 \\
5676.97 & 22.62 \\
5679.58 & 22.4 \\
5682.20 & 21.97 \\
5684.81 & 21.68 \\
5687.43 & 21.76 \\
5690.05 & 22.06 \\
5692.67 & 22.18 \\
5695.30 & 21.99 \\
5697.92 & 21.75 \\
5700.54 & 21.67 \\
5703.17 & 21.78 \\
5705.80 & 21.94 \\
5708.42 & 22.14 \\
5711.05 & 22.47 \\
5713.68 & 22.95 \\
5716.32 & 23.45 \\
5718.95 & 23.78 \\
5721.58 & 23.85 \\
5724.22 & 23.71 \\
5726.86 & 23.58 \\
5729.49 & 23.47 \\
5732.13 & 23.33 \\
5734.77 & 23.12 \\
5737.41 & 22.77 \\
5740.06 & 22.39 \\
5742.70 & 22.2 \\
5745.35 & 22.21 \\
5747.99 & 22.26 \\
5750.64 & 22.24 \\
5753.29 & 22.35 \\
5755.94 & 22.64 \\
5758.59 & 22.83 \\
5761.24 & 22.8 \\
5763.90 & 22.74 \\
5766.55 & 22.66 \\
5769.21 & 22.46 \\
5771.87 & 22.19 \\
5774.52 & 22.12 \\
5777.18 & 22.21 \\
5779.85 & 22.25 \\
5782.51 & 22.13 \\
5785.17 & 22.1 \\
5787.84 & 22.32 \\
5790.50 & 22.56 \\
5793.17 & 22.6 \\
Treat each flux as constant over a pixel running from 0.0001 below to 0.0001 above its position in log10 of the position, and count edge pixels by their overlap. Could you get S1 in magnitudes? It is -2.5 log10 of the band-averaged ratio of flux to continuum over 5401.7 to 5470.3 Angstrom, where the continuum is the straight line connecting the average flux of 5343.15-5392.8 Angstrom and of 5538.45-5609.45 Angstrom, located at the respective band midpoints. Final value 0.03 mag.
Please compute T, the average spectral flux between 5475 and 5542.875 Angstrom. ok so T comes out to 21.3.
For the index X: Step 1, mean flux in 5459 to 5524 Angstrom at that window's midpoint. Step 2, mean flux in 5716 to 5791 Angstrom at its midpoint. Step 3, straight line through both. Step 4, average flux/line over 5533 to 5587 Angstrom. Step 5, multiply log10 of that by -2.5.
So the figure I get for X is -0.02 mag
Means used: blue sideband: 21.1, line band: 22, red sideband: 22.7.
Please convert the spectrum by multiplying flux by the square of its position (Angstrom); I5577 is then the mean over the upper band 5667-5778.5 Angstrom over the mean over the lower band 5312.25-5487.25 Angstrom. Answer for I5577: 1.2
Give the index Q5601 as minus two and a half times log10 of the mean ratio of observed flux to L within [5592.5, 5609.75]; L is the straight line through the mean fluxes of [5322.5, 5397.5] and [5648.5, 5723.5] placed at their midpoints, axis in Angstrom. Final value 0.05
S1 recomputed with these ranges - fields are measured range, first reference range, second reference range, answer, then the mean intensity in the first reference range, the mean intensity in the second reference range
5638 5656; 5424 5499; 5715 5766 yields 0.05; 20.8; 22.9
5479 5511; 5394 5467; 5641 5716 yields 0.01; 20.9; 21.8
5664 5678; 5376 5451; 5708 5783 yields 0.03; 21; 22.7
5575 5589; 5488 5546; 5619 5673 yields 0.05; 21.7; 21.5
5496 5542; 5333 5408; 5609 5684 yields -0.02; 21.1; 21.7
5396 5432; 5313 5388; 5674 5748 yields 0.04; 21.1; 22.6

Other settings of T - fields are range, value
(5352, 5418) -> 21.1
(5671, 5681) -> 22.4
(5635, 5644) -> 21.1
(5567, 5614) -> 21.1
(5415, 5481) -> 21.1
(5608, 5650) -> 21.8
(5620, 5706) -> 21.7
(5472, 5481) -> 20.5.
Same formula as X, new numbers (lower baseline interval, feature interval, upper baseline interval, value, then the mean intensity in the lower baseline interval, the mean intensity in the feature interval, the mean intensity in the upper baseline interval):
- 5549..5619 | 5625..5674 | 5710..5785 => 0.02 mag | 21.5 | 21.5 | 22.7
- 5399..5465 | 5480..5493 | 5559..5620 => 0.05 mag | 21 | 20.1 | 21.3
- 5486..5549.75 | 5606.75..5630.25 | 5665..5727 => 0.00 mag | 21.7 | 22.1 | 22.3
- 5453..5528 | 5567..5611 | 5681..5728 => 0.04 mag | 21.2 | 21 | 22.5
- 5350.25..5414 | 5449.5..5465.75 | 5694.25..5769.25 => 0.01 mag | 21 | 21.1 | 22.7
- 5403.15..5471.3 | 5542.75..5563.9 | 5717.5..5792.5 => -0.05 mag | 21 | 22.6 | 22.7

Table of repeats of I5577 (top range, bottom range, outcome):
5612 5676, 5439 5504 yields 1.10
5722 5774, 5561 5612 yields 1.14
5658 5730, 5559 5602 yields 1.10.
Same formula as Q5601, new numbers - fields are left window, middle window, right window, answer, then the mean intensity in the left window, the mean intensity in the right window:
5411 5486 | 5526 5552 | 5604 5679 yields -0.03 mag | 21.1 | 21.7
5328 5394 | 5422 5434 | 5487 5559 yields 0.06 mag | 21.2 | 21.8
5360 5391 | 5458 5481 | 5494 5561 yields 0.06 mag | 21.3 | 22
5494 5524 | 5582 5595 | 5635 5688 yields 0.10 mag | 21.8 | 21.6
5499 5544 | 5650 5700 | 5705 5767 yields 0.04 mag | 21.8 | 22.8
